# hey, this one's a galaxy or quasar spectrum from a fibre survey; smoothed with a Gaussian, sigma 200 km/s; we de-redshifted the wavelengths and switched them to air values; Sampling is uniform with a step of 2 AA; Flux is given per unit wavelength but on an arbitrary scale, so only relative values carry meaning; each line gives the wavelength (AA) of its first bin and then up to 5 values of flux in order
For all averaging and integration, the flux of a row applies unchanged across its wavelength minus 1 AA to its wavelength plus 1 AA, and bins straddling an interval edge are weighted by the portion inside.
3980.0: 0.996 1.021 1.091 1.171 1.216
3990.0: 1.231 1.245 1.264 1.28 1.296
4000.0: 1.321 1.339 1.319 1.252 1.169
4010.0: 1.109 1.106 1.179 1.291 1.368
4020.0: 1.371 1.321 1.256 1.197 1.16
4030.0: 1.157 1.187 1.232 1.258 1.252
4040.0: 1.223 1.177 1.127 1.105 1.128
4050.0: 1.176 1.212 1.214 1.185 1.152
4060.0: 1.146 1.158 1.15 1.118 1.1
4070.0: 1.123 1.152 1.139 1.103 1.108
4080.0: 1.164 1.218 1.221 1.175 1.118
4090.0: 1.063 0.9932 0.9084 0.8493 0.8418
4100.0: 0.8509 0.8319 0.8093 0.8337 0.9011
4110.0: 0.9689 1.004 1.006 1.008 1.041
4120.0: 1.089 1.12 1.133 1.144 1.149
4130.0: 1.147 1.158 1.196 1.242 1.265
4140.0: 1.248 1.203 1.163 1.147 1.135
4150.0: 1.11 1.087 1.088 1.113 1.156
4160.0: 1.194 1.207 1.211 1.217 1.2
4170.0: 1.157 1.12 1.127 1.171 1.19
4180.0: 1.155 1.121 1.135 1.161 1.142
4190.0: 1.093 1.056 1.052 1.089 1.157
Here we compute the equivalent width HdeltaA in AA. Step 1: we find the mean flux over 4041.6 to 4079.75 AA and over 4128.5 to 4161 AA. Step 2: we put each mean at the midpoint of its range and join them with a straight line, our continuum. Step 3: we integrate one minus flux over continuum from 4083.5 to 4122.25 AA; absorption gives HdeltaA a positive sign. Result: 6.0 AA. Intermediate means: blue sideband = 1.15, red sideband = 1.17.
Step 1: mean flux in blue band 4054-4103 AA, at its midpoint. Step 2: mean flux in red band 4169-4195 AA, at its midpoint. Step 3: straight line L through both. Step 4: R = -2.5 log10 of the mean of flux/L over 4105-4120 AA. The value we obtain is 0.13 mag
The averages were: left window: 1.08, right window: 1.13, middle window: 0.974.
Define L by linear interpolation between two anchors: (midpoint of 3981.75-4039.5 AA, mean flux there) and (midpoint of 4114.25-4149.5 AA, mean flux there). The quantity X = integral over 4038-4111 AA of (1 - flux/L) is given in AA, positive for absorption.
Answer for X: 6.8 AA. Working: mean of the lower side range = 1.23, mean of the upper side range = 1.15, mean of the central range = 1.08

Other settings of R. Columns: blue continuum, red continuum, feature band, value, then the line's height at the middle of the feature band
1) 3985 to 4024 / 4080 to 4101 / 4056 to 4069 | -0.04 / 1.1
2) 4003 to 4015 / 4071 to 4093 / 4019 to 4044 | -0.05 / 1.17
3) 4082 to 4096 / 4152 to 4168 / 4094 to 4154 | 0.06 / 1.12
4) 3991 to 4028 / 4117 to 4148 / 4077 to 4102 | 0.16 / 1.2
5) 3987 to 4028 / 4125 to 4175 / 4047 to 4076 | 0.06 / 1.22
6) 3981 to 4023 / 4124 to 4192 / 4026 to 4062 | 0.03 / 1.22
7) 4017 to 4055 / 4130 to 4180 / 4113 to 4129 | 0.09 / 1.18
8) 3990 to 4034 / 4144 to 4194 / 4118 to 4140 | 0.01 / 1.17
